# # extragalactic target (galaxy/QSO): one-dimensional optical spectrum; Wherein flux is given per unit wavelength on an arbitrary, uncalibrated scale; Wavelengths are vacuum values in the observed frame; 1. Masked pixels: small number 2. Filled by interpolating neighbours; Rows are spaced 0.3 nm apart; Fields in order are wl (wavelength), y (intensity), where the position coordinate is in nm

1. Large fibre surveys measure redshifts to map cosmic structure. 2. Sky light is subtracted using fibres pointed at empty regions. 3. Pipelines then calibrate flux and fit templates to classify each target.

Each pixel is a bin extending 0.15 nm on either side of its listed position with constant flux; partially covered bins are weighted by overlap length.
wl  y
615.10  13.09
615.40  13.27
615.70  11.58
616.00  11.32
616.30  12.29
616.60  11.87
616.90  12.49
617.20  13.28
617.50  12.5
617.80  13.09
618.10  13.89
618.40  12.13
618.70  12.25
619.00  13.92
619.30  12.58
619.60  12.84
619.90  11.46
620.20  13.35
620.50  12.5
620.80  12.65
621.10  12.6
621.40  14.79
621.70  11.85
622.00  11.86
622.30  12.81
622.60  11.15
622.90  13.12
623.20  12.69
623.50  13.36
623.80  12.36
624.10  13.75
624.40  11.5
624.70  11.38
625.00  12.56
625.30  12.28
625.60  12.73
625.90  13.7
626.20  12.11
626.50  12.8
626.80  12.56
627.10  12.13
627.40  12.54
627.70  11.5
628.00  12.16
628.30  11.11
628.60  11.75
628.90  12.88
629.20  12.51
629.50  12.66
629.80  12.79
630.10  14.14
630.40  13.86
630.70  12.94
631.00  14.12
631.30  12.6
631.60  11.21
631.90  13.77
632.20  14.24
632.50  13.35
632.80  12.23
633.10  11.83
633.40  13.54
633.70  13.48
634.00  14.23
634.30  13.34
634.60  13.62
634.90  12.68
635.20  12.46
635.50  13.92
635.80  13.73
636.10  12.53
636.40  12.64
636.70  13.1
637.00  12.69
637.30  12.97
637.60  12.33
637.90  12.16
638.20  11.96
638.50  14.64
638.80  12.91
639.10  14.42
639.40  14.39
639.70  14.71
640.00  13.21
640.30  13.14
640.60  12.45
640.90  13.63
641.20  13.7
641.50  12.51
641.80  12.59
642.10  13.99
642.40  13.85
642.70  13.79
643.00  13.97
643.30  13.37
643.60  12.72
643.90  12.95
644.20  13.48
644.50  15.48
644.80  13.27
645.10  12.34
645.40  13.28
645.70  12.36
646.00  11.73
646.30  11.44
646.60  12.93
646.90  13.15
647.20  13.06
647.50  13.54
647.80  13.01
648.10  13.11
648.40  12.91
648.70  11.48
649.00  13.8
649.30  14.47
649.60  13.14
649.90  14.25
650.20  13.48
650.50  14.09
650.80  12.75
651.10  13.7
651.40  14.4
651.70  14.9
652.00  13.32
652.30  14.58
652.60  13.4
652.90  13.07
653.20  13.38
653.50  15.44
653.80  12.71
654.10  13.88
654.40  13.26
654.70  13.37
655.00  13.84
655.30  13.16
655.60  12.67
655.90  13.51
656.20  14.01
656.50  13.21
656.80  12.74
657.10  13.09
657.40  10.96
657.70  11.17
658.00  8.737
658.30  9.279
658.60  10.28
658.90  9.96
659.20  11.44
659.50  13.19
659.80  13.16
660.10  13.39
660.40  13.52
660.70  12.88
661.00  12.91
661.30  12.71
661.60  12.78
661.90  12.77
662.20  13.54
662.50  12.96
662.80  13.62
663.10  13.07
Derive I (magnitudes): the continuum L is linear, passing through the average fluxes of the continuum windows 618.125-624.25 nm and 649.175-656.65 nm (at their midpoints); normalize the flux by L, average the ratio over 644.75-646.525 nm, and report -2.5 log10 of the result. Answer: 0.09 mag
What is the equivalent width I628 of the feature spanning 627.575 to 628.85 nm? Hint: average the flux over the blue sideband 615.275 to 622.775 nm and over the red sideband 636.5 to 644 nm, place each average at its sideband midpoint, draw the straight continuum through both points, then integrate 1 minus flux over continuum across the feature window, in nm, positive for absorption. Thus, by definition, 0.11 nm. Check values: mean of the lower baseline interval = 12.6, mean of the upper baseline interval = 13.3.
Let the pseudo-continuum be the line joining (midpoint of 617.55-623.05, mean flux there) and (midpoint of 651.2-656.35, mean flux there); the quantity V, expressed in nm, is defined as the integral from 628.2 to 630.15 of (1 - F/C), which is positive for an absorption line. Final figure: 0.07 nm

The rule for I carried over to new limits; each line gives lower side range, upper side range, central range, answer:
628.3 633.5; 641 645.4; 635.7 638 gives 0.03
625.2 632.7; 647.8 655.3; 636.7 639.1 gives 0.01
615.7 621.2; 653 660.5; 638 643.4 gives -0.08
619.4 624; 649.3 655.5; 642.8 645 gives -0.01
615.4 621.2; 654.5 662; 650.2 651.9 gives -0.13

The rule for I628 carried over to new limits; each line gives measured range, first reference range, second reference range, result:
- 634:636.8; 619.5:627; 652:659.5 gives -0.132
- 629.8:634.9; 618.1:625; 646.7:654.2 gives -0.112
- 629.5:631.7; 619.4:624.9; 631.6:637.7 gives -0.032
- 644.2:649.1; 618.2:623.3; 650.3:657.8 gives 0.107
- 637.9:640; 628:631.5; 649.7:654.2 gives -0.072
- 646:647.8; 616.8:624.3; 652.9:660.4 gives -0.023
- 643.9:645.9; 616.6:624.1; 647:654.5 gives 0.016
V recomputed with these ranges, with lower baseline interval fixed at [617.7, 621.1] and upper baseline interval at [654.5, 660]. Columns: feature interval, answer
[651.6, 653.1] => -0.20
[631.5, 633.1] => -0.05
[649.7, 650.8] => -0.13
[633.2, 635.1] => -0.14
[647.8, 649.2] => -0.07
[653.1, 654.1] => -0.14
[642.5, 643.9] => -0.12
